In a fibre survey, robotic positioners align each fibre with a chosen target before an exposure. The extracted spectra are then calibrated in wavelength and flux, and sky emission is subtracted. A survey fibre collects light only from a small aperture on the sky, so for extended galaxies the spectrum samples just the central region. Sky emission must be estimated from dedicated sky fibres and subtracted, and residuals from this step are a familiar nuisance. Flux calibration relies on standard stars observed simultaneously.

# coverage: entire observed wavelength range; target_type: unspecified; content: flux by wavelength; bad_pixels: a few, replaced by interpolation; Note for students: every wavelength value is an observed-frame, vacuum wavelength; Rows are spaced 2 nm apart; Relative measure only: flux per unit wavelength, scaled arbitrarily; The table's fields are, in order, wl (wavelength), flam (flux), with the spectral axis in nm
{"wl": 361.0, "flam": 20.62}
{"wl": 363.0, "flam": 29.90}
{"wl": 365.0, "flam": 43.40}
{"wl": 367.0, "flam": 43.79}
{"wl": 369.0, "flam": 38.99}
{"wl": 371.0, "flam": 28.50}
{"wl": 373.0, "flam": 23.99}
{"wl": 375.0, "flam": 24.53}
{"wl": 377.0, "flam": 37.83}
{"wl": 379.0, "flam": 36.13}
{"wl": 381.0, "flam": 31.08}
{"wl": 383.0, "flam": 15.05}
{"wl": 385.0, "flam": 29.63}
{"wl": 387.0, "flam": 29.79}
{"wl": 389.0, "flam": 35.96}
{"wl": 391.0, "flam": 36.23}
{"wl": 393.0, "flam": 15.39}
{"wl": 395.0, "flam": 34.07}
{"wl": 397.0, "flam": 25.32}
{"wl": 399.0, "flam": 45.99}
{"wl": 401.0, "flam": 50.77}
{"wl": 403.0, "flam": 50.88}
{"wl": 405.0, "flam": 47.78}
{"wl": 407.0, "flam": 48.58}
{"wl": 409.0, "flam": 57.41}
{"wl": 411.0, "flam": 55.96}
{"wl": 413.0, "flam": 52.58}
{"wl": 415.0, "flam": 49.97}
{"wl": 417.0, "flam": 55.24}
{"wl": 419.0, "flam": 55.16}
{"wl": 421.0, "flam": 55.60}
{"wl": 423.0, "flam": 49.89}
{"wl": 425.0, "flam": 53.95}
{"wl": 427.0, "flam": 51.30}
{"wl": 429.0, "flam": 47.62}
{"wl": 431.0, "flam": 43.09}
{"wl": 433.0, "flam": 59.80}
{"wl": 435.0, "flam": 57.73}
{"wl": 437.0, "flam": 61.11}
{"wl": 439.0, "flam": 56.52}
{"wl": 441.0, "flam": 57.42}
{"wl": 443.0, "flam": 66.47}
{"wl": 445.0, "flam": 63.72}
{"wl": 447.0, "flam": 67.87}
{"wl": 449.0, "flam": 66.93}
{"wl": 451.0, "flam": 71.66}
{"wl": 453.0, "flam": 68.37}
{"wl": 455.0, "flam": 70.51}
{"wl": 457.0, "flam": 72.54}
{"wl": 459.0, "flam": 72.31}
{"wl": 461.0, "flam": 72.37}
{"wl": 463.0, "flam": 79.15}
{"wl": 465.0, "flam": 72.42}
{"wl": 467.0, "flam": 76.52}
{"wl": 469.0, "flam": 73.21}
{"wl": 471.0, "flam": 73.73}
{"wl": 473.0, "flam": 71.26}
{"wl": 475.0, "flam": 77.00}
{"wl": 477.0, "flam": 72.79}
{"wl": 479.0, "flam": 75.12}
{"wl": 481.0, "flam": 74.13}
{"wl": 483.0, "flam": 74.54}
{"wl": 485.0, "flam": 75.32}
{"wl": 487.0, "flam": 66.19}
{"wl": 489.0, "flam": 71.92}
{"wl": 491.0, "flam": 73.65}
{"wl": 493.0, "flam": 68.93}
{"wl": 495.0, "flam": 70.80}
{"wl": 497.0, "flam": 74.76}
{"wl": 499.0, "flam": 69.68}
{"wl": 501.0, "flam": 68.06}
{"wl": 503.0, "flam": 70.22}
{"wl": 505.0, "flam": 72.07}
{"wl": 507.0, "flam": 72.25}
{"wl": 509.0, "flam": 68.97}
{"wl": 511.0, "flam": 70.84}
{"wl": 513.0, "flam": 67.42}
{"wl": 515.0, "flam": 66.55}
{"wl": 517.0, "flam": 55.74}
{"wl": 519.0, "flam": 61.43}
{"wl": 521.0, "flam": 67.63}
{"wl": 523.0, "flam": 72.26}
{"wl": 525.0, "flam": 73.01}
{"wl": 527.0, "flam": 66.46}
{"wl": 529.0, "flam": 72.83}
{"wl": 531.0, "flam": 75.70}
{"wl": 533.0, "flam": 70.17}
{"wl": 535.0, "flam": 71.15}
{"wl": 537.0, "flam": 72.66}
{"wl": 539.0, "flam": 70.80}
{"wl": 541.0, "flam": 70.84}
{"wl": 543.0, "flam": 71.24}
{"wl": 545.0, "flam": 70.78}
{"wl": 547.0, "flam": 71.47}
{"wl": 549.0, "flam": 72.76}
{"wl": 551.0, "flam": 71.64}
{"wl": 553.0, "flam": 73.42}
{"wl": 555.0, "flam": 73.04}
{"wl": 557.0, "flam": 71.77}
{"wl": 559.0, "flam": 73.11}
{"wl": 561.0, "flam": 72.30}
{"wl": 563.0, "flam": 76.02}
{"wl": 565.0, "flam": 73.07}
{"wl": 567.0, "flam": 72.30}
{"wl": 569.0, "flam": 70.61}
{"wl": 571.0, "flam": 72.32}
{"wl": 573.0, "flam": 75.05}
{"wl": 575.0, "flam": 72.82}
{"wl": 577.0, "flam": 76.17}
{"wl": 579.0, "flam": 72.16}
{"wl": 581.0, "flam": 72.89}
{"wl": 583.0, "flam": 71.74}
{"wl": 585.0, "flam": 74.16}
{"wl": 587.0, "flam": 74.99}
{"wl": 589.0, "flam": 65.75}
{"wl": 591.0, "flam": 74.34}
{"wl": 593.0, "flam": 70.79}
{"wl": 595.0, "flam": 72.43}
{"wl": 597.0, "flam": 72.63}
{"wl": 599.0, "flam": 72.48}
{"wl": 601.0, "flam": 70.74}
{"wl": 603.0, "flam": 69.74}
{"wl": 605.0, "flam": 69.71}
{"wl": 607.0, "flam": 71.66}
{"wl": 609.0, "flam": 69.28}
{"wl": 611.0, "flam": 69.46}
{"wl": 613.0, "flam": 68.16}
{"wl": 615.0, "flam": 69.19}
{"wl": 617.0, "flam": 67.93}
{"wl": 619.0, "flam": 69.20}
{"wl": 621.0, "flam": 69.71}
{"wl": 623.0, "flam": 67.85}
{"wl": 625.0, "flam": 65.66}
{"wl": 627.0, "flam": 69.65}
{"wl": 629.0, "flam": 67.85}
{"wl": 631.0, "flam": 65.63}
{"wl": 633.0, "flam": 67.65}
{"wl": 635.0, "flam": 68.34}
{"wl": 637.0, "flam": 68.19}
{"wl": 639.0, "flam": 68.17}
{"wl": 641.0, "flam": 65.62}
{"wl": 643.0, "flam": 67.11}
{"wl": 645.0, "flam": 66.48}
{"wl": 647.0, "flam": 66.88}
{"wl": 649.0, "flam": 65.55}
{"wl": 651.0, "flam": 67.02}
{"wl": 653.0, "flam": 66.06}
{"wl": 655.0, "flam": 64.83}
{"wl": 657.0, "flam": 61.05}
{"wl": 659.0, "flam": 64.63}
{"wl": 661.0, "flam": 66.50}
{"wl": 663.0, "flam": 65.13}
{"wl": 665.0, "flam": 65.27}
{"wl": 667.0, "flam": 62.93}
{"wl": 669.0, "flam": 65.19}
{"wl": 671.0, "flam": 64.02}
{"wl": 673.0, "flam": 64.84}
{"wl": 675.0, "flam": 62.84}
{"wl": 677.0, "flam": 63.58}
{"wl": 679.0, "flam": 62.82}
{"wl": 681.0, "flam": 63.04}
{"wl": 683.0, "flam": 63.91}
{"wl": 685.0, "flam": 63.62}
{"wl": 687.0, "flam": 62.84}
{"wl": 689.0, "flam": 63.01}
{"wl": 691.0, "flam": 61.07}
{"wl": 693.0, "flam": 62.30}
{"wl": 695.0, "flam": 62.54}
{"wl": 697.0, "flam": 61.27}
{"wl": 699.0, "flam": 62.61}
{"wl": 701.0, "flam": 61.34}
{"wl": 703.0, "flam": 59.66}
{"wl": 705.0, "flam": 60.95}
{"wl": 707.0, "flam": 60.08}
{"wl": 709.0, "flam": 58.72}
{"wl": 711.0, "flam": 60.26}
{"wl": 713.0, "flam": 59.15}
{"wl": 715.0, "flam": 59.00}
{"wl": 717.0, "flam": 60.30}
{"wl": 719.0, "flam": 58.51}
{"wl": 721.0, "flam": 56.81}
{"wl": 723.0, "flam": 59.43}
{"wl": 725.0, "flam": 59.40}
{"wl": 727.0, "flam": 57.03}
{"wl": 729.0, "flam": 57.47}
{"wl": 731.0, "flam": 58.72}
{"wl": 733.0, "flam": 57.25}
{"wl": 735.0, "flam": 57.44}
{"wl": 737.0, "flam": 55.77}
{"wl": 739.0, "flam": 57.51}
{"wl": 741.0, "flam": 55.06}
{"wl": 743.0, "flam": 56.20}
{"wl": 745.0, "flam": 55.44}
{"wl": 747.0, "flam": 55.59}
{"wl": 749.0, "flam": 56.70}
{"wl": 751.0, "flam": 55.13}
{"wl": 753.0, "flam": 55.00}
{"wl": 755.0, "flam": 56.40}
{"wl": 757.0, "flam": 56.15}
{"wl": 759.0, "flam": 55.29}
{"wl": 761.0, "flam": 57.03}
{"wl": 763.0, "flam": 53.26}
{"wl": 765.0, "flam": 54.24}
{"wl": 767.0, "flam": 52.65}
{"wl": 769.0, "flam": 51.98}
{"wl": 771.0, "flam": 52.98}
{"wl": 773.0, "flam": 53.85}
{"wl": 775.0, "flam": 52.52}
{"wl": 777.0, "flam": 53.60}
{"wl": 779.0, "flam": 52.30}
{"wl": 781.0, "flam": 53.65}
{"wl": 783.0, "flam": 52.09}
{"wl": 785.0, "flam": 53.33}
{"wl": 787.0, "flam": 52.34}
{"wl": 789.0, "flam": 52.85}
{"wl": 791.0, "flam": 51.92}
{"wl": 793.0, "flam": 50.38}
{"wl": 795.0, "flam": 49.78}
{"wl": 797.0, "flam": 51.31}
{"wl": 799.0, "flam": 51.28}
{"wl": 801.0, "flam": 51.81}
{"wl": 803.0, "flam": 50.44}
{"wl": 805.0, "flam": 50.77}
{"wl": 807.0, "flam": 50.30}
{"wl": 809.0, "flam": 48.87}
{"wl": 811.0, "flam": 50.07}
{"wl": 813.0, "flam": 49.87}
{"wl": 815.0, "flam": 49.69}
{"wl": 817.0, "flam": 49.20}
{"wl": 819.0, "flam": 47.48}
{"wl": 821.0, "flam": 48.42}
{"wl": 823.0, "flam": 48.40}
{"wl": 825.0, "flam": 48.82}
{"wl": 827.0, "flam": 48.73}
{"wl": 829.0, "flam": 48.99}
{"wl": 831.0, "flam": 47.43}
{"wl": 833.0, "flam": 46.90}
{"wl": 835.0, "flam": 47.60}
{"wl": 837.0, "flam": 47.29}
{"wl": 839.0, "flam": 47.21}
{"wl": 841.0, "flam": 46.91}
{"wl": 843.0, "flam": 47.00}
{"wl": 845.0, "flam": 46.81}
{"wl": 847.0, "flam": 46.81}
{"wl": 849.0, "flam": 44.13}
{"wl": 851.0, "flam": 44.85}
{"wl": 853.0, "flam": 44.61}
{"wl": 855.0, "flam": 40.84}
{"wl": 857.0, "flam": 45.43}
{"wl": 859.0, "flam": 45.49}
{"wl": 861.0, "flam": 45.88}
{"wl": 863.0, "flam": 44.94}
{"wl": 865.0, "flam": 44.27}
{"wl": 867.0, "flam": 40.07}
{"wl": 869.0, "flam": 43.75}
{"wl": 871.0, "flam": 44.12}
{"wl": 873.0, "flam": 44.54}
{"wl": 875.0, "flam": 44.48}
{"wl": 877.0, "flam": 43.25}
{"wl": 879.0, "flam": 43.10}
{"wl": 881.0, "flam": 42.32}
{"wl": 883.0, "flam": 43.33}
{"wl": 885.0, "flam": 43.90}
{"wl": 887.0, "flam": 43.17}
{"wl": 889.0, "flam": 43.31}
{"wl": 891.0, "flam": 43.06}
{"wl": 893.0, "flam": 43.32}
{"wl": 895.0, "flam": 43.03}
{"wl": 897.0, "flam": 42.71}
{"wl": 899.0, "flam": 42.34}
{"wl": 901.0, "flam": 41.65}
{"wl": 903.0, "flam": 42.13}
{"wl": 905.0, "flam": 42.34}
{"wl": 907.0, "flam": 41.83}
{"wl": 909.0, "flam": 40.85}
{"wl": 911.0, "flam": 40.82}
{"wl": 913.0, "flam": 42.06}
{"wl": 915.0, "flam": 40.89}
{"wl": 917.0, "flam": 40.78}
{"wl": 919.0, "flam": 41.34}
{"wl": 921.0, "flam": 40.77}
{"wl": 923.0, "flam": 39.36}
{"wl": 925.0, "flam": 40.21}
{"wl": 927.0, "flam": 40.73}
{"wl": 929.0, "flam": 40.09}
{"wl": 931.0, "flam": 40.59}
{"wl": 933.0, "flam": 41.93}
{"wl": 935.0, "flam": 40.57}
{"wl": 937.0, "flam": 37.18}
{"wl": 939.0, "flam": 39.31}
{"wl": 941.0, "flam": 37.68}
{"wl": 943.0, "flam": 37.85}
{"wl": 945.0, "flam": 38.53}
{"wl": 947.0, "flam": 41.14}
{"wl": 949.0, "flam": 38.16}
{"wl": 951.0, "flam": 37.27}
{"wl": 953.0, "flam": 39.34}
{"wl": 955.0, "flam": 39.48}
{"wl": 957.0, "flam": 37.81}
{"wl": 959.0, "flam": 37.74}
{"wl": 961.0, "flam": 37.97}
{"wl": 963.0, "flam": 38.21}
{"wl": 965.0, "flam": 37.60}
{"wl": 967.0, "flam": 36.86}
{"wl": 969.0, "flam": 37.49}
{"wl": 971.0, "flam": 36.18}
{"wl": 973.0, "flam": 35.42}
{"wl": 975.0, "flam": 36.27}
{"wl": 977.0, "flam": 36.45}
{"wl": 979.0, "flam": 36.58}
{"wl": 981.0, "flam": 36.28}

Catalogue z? 0.00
